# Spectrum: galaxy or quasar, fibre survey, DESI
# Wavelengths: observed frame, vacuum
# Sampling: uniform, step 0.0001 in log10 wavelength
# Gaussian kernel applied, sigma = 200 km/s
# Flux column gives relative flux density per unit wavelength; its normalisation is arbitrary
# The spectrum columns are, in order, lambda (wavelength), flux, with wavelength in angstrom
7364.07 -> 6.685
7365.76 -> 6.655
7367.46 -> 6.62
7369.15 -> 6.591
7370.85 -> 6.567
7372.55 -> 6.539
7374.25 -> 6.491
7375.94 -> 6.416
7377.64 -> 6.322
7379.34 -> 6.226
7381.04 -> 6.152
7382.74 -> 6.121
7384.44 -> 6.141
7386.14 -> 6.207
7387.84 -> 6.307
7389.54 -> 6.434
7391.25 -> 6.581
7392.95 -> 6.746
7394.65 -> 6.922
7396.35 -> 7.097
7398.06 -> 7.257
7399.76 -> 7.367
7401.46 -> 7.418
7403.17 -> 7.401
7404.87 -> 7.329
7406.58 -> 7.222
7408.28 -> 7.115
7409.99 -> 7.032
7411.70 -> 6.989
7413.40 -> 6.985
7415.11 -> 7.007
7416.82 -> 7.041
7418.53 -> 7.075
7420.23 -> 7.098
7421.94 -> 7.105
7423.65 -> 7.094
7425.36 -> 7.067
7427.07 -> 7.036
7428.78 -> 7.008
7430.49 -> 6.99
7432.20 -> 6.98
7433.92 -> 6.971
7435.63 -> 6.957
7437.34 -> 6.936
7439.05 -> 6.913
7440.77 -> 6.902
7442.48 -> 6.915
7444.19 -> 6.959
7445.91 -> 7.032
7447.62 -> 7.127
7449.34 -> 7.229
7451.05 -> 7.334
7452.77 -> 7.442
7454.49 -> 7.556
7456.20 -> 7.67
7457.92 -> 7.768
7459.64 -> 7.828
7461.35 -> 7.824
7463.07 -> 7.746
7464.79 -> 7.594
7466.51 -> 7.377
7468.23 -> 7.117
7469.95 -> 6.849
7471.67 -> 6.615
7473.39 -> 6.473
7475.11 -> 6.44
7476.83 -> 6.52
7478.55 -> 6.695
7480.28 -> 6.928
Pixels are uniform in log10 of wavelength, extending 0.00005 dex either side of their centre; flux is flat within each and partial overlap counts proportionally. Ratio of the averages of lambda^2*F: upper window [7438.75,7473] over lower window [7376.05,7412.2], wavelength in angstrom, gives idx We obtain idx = 1.09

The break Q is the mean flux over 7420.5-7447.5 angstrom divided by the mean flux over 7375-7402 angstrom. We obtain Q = 1.06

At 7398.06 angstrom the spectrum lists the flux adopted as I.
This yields 7.257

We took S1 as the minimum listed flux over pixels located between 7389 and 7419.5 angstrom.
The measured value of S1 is 6.434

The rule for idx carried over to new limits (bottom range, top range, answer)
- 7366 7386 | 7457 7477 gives 1.16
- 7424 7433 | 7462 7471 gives 1.05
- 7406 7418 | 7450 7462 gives 1.09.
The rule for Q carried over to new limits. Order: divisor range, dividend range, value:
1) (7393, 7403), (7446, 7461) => 1.04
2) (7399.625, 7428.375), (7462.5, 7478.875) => 0.97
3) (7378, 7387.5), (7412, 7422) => 1.14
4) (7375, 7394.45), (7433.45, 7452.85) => 1.11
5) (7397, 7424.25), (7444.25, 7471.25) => 1.03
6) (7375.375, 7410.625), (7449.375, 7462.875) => 1.13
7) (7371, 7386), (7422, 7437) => 1.11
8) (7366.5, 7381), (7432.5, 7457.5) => 1.11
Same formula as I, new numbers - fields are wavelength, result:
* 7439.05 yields 6.913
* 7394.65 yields 6.922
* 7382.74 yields 6.121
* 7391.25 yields 6.581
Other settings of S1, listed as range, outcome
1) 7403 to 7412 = 6.989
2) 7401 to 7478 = 6.44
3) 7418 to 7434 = 6.971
